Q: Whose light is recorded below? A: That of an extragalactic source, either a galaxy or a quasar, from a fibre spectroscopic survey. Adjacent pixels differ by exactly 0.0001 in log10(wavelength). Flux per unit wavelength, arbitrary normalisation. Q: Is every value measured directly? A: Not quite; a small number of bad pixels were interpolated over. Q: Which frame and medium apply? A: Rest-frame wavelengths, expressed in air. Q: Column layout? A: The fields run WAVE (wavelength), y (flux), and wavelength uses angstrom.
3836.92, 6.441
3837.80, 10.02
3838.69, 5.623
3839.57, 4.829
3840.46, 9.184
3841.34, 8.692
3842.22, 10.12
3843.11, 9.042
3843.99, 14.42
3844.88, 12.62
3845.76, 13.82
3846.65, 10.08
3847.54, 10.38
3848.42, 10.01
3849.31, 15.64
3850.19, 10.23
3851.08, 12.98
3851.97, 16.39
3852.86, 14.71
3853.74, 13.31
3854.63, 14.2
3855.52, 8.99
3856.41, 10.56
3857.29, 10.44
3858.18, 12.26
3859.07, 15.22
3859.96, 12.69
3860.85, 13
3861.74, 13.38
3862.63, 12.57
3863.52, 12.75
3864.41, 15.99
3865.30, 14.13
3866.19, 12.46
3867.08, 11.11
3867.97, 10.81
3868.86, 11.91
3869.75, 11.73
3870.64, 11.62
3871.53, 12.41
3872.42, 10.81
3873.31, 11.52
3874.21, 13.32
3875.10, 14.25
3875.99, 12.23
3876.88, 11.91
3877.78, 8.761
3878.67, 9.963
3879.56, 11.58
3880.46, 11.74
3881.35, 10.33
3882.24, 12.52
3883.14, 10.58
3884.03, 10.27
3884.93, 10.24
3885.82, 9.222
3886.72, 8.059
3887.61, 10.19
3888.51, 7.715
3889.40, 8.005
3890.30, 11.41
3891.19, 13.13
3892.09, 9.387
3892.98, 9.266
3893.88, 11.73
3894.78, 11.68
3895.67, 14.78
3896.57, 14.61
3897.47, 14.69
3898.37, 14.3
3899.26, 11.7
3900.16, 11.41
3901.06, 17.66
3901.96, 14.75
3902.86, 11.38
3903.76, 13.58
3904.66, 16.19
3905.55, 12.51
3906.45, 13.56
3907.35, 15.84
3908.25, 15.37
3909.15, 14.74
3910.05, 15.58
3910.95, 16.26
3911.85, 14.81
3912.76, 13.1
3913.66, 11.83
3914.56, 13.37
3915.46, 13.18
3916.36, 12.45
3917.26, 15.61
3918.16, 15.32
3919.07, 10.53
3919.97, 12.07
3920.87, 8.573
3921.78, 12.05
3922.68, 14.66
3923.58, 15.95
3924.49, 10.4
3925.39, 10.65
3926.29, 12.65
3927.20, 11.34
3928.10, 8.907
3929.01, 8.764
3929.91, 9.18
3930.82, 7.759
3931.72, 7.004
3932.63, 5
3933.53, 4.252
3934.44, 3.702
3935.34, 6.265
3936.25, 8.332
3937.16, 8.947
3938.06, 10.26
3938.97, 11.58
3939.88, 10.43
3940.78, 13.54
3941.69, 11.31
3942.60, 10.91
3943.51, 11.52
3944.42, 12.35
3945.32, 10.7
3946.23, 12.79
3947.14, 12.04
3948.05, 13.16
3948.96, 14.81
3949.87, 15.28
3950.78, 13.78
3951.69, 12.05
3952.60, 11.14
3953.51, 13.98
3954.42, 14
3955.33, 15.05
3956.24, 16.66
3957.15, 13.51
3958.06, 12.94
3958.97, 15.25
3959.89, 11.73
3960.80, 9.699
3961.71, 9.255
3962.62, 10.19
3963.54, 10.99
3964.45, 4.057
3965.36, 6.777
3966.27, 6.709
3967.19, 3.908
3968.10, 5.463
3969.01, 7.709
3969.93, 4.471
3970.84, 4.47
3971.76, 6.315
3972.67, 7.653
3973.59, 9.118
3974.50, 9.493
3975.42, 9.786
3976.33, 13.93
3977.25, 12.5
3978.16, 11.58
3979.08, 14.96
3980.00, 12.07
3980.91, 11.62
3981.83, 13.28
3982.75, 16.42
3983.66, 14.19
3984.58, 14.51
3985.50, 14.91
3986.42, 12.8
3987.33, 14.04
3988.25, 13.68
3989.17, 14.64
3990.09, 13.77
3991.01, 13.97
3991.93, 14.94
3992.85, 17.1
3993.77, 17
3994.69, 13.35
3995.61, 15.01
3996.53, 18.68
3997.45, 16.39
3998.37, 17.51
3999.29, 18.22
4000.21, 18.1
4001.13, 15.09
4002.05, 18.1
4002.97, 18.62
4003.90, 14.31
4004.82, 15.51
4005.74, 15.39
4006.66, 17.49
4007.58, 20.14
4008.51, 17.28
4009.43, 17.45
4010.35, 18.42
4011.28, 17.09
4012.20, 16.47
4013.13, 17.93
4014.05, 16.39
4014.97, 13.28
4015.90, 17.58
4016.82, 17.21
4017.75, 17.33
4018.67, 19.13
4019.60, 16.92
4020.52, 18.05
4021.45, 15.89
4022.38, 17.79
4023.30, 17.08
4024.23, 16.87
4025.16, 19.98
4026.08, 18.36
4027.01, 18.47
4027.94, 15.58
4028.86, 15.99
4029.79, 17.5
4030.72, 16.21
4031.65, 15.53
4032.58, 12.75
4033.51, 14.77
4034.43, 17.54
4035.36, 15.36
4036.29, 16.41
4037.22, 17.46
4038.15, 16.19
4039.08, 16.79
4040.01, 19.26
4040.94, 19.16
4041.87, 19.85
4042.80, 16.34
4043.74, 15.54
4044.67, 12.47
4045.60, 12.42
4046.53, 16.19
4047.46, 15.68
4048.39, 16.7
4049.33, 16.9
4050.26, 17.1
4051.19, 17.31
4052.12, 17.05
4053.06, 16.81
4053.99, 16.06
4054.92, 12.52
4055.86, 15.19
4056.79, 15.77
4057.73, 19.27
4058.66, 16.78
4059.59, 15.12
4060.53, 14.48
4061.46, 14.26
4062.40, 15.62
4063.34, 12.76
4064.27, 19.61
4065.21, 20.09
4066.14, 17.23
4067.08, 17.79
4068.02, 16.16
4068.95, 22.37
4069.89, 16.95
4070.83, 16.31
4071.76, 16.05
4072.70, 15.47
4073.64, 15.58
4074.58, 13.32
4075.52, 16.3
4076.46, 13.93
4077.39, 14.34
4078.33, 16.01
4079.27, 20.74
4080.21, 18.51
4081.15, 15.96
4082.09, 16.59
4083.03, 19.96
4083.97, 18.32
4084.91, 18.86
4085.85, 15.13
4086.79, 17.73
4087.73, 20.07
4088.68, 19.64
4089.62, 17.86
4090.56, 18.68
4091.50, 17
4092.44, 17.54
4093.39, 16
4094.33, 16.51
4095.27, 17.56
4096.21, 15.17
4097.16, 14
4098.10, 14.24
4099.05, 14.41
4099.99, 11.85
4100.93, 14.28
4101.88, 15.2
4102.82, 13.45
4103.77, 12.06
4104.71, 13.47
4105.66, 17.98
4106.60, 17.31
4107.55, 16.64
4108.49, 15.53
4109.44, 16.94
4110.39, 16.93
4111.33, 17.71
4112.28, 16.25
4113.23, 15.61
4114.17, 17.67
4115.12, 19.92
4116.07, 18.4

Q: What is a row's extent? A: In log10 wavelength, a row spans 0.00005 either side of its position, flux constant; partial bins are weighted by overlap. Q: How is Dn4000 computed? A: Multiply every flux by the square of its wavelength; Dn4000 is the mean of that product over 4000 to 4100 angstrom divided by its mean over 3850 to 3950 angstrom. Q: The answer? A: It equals 1.5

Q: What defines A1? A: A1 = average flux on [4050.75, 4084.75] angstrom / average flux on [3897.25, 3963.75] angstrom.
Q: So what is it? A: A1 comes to 1.37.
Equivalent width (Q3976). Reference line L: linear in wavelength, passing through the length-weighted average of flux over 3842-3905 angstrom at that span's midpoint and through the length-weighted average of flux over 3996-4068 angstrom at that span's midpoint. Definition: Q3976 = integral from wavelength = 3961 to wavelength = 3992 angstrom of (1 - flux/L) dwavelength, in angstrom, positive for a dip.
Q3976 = 9.2 angstrom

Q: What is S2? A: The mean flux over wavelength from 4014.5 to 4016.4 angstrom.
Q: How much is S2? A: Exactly 15.5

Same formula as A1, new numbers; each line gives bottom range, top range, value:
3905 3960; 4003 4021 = 1.42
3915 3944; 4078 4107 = 1.59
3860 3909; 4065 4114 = 1.36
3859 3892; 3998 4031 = 1.49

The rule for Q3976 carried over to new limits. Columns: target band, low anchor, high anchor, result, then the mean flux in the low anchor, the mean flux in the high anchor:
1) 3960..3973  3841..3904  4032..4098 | 6.5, 12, 16.6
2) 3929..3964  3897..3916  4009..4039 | 9.3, 14.1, 16.8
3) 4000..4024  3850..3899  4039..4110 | -3.3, 11.9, 16.4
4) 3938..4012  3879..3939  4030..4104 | 3.3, 11.6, 16.4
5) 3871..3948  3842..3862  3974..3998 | 8.7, 12.4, 14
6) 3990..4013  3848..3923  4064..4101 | -2.5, 12.5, 16.9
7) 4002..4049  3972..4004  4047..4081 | -4.4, 14.3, 16.4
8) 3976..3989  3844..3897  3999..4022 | 2.0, 11.8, 17.1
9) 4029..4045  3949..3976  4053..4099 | -2.2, 10.1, 16.7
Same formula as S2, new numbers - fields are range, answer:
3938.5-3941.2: 11.8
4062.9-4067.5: 17.5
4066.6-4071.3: 17.9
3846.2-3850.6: 11.3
